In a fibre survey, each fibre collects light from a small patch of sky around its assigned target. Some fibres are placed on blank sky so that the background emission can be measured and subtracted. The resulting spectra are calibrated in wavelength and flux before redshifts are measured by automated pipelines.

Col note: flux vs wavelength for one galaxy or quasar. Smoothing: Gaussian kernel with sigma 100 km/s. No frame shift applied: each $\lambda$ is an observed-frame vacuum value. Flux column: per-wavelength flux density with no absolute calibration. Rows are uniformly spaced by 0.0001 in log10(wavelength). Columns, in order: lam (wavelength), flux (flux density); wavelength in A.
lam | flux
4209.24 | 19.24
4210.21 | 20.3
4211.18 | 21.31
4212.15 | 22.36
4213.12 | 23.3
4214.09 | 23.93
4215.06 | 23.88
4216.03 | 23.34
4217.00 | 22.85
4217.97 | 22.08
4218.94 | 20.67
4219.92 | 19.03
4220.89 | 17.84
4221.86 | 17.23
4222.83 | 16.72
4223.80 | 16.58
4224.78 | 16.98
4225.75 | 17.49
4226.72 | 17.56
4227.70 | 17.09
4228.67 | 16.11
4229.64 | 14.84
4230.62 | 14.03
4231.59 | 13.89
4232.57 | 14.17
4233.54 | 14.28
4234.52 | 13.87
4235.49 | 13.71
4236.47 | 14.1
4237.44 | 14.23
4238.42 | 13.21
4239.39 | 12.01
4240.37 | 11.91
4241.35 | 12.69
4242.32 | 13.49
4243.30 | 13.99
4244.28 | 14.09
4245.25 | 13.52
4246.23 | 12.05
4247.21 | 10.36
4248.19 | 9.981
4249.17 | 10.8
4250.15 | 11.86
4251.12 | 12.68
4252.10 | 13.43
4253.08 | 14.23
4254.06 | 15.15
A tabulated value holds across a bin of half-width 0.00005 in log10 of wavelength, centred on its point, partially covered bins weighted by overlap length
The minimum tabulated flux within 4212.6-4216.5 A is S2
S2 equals 23.3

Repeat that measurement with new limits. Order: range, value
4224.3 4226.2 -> 16.98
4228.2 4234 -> 13.89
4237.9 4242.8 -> 11.91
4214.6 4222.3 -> 17.23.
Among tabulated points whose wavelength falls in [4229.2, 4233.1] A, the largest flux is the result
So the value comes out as 14.84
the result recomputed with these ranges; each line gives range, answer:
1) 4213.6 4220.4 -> 23.93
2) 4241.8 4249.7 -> 14.09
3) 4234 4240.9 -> 14.23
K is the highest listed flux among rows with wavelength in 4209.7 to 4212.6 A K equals 22.36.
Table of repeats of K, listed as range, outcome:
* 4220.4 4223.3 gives 17.84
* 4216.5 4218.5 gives 22.85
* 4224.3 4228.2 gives 17.56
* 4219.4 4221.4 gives 19.03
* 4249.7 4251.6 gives 12.68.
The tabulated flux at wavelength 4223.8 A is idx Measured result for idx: 16.58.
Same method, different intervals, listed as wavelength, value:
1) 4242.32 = 13.49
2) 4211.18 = 21.31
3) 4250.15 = 11.86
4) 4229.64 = 14.84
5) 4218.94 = 20.67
